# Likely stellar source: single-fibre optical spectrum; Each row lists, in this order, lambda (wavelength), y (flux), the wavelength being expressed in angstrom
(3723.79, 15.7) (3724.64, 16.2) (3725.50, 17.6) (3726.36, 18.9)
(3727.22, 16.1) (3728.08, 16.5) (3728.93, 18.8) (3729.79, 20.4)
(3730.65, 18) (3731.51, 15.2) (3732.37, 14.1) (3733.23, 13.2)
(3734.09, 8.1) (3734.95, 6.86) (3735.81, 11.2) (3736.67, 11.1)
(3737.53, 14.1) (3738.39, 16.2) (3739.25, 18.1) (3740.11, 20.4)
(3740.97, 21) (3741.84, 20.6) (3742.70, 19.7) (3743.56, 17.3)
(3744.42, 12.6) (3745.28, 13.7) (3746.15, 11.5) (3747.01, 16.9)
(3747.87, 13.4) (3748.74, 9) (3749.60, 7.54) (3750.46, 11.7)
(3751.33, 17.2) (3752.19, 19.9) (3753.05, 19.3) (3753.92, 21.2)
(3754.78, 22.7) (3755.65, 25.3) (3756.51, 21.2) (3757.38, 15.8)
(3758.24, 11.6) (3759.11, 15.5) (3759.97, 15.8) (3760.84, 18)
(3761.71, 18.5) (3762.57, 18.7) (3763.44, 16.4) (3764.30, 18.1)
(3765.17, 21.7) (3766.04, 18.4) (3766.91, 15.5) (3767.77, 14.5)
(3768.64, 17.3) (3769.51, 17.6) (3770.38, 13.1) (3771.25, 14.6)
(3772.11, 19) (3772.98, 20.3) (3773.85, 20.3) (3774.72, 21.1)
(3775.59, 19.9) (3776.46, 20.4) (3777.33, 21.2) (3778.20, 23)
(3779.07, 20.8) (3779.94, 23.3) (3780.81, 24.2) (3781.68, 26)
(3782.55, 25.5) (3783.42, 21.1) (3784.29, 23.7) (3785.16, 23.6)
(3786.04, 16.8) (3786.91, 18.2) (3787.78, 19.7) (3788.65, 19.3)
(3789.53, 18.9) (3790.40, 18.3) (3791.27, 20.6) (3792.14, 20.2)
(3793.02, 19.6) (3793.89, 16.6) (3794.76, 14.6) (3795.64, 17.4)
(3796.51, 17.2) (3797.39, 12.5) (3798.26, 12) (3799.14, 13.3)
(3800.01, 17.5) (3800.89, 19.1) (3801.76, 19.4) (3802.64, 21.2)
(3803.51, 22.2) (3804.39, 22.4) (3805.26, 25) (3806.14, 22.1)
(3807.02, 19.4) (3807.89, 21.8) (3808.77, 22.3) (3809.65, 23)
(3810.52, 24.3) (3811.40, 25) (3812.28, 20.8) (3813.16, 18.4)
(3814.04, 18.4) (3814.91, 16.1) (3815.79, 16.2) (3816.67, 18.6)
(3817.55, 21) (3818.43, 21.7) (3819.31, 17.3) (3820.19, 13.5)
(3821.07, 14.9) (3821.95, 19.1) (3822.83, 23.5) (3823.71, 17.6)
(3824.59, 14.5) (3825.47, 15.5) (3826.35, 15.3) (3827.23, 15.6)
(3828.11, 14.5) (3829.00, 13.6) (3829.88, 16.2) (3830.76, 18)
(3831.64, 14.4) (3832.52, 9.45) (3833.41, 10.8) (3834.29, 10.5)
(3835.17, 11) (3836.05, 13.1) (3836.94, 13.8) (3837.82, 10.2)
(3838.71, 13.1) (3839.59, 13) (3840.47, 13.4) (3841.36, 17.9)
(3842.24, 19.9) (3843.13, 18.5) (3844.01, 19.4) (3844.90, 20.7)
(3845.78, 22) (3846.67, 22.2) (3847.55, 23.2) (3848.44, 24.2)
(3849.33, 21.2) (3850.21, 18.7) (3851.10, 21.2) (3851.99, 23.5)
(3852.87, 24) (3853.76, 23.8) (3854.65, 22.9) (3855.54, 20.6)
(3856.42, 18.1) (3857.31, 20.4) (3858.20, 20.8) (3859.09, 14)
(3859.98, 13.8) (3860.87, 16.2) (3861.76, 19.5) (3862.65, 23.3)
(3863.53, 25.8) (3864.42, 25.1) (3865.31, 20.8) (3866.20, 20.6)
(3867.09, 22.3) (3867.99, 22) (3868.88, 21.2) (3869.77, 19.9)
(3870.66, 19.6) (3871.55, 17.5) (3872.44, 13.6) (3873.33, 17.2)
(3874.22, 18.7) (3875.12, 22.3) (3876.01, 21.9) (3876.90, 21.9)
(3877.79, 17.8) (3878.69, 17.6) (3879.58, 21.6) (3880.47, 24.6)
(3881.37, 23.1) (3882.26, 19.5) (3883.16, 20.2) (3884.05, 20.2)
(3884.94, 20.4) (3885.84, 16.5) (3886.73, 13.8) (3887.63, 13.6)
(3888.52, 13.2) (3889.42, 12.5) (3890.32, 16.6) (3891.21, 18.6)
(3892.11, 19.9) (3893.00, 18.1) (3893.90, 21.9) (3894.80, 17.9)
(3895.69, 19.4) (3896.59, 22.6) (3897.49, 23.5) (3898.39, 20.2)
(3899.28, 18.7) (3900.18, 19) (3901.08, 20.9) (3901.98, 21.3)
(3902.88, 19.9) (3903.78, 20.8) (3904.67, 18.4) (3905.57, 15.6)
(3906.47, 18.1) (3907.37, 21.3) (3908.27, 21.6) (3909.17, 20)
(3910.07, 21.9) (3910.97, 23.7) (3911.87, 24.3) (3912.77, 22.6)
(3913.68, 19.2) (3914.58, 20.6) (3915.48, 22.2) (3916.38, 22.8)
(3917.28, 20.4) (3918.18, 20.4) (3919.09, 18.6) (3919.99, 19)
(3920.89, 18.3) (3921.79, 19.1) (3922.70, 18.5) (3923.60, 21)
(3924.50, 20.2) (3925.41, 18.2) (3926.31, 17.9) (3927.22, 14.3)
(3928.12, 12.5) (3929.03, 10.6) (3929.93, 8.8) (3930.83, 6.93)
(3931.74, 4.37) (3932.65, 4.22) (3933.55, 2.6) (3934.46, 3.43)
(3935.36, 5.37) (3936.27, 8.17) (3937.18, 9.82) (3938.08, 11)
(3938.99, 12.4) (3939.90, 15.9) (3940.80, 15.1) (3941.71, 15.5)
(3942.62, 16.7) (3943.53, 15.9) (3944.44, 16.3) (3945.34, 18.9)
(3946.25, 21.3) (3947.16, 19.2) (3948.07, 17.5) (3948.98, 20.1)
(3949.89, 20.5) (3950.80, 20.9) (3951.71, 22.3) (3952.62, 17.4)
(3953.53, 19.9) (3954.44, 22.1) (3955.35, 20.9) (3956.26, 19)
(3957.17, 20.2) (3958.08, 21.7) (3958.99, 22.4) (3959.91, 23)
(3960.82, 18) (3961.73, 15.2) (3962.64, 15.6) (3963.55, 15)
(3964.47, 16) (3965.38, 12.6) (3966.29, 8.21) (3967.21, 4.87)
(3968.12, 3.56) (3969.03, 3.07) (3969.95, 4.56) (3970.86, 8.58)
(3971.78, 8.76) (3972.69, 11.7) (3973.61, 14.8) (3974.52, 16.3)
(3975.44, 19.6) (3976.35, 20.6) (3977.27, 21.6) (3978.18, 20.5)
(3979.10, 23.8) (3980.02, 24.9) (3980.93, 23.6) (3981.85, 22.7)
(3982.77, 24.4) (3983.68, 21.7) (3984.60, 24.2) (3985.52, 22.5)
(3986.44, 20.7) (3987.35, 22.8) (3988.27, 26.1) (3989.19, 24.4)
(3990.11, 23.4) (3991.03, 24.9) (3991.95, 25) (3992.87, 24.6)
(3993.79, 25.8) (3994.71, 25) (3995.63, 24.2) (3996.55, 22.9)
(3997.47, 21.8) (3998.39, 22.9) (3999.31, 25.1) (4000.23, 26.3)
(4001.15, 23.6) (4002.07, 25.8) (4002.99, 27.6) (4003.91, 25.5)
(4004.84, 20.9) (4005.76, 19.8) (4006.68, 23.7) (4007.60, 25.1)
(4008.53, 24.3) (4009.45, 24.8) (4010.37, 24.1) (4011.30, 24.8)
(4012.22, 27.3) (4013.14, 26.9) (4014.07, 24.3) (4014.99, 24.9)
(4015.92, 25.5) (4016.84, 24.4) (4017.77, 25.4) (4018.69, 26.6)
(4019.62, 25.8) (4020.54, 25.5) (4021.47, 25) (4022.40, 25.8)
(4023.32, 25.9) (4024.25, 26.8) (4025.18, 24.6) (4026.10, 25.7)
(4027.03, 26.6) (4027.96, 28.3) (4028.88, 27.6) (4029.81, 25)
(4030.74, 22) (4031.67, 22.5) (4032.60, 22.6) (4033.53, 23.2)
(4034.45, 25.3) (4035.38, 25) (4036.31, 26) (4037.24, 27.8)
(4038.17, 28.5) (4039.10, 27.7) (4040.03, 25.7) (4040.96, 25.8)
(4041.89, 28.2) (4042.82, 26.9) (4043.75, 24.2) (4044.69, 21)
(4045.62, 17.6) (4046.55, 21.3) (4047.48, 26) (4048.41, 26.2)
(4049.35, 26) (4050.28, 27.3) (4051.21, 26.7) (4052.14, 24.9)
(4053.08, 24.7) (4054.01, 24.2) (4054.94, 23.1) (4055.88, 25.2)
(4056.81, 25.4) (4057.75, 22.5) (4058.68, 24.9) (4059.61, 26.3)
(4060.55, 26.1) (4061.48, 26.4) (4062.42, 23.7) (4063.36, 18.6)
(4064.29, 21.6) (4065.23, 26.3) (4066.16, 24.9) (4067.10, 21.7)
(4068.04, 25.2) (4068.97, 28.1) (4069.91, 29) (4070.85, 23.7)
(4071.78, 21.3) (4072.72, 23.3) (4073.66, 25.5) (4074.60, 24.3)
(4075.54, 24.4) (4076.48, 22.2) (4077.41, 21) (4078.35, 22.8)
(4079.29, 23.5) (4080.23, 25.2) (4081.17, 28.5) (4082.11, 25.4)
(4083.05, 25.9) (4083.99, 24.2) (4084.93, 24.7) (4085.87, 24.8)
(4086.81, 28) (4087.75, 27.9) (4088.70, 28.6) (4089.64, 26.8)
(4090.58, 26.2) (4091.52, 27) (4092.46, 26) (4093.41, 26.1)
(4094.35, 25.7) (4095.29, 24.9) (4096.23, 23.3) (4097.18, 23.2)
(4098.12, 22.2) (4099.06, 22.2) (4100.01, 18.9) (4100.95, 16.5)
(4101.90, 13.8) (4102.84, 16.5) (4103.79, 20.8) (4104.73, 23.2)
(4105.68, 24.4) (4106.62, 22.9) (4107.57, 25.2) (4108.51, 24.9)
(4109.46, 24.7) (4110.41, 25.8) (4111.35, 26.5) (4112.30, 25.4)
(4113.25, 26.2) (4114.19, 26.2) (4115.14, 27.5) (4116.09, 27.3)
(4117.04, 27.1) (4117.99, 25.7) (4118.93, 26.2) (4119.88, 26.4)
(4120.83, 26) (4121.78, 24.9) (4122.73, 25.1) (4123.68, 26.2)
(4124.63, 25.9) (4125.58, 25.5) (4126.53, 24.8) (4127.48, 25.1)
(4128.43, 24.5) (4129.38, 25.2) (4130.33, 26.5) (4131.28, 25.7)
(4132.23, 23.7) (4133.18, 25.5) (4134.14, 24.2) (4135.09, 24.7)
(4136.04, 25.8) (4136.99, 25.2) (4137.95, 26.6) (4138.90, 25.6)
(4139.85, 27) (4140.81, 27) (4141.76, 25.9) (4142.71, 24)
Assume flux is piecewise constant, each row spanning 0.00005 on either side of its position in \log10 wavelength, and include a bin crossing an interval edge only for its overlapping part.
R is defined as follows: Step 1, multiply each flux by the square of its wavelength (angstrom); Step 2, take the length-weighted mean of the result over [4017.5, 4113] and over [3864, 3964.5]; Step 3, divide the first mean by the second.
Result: 1.5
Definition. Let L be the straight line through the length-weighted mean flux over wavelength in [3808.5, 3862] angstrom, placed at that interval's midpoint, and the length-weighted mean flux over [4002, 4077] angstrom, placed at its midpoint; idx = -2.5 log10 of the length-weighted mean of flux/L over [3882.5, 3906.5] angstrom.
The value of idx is 0.08 mag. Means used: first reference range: 17.9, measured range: 18.6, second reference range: 24.9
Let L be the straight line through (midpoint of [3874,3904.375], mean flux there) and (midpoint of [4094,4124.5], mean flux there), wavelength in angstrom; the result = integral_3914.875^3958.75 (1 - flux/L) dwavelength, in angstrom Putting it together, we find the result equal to 9.29 angstrom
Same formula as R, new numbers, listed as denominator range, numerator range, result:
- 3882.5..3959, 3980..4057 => 1.49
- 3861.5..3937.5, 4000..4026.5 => 1.47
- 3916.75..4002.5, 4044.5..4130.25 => 1.48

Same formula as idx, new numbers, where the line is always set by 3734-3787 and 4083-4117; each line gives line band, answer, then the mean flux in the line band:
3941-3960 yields 0.10 mag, 19.5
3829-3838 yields 0.43 mag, 12.9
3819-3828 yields 0.15 mag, 16.6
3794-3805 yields 0.06 mag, 17.5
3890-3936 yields 0.18 mag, 17.5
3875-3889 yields 0.05 mag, 19.2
